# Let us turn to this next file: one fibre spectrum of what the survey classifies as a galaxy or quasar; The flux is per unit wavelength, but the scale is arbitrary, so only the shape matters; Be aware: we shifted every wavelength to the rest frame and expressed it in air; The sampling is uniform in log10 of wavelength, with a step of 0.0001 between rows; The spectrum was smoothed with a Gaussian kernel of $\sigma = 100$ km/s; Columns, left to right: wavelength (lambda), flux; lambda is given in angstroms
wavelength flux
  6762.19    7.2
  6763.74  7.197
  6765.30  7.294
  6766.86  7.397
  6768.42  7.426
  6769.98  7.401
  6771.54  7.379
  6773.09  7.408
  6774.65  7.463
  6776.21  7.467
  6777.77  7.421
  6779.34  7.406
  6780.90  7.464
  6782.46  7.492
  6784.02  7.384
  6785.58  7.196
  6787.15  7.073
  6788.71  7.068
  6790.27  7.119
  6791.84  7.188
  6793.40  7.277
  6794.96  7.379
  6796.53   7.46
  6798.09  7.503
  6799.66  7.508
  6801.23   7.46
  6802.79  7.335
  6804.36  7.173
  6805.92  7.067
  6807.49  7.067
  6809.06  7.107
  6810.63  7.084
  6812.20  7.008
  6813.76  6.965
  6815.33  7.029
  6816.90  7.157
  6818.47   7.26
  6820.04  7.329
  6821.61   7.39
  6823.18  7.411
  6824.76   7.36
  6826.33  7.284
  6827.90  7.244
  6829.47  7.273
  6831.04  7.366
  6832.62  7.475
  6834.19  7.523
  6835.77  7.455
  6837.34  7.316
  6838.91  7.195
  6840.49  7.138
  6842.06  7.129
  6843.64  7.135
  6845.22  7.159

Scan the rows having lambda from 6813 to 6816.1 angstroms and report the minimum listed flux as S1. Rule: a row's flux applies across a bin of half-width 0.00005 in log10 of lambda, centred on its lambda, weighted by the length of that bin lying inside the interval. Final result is 6.965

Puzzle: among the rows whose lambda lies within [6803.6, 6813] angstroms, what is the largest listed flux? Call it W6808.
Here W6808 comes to 7.173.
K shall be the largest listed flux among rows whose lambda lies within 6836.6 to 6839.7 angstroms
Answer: 7.316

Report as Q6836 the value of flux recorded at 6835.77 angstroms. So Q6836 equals 7.455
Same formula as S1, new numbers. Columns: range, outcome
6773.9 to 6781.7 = 7.406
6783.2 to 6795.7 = 7.068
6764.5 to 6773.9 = 7.294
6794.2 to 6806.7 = 7.067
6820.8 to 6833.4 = 7.244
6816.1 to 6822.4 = 7.157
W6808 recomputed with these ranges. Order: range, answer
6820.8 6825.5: 7.411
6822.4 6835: 7.523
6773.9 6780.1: 7.467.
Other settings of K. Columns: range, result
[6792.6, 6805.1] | 7.508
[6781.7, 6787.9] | 7.492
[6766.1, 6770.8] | 7.426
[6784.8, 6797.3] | 7.46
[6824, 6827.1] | 7.36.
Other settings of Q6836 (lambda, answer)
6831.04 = 7.366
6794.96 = 7.379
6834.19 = 7.523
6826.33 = 7.284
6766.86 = 7.397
